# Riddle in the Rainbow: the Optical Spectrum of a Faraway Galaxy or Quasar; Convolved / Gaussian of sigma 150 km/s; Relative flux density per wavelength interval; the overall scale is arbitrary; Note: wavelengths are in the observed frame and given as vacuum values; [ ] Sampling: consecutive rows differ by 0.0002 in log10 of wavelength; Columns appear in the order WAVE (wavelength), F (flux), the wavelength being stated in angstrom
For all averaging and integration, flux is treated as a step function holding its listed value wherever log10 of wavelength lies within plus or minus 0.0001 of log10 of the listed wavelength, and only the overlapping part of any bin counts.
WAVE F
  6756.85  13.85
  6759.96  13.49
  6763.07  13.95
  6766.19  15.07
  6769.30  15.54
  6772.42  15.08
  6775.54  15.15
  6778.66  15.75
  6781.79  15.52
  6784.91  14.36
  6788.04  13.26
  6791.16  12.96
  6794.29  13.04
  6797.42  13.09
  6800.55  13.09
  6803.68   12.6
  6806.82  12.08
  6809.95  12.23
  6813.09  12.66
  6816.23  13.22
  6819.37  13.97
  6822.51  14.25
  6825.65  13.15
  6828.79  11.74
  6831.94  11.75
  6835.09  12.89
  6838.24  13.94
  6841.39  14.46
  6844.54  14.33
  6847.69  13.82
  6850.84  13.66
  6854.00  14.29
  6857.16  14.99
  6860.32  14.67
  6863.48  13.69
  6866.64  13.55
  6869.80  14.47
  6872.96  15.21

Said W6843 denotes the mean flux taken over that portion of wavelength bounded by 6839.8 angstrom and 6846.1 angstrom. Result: 14.4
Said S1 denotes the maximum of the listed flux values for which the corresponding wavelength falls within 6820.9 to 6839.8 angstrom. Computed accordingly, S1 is 14.25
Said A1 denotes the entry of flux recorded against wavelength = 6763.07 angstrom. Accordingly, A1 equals 13.95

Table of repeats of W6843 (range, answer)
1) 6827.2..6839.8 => 12.6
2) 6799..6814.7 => 12.5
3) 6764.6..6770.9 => 15.3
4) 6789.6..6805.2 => 13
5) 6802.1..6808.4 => 12.3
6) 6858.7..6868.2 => 14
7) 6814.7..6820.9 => 13.6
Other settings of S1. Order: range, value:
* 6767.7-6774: 15.54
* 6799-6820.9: 13.97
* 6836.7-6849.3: 14.46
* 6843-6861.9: 14.99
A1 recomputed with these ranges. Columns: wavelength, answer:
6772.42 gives 15.08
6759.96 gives 13.49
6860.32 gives 14.67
